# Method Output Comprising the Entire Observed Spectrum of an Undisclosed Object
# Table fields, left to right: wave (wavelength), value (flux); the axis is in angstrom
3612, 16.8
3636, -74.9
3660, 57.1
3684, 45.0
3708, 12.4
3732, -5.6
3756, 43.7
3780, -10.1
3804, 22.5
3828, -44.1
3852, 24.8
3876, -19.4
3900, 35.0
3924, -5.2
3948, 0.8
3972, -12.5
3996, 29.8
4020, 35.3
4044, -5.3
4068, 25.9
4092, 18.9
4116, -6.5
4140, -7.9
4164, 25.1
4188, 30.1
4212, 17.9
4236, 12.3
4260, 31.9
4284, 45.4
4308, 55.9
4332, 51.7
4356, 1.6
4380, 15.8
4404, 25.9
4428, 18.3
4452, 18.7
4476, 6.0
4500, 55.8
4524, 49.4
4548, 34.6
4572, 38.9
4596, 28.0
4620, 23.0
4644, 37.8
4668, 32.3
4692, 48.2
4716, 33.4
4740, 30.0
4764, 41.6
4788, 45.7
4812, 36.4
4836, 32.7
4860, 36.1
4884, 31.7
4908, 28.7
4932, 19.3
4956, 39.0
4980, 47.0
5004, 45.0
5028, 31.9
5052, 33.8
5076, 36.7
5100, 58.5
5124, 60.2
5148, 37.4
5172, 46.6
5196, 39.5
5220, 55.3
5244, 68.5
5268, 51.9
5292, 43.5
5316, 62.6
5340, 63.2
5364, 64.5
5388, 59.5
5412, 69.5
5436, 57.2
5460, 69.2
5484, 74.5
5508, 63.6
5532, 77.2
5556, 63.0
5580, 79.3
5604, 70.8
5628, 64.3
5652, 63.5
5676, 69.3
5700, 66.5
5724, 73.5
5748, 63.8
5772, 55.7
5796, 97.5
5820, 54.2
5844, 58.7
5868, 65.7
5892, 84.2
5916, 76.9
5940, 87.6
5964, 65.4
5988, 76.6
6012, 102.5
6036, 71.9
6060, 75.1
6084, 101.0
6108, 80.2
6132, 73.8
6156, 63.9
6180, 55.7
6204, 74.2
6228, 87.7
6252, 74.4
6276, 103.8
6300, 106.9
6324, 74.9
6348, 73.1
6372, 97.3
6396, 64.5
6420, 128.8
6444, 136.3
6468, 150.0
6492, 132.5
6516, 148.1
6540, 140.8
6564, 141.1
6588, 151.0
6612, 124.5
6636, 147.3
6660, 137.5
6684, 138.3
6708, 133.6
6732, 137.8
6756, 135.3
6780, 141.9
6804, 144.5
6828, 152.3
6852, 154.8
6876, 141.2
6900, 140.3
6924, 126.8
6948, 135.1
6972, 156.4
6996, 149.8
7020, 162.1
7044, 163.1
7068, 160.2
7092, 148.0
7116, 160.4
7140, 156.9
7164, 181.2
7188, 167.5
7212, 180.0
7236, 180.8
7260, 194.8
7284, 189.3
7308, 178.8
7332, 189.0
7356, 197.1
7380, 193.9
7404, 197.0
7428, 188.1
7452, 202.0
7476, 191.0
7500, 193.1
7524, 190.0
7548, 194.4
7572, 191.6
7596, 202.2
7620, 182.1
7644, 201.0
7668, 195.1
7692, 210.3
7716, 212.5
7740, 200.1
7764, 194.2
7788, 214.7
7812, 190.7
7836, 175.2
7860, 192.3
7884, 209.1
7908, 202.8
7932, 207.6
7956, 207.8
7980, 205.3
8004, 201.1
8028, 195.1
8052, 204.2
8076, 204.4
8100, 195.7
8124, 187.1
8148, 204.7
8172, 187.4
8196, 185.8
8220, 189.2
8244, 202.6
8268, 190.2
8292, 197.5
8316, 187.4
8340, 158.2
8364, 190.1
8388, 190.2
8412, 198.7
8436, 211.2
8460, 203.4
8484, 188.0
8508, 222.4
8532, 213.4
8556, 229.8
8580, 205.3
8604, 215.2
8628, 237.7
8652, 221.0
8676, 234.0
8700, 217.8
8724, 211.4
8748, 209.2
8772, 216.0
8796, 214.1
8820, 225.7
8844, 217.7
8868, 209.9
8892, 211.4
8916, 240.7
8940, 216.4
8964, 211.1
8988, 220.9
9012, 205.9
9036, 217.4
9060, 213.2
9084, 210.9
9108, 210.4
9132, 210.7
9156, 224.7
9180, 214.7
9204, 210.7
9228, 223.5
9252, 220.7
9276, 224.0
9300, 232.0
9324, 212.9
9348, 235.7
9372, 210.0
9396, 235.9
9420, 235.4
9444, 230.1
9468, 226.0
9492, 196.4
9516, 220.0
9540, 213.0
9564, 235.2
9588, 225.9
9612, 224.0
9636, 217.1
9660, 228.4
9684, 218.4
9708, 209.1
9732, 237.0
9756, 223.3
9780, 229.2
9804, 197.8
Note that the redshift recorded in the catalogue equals 0.61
